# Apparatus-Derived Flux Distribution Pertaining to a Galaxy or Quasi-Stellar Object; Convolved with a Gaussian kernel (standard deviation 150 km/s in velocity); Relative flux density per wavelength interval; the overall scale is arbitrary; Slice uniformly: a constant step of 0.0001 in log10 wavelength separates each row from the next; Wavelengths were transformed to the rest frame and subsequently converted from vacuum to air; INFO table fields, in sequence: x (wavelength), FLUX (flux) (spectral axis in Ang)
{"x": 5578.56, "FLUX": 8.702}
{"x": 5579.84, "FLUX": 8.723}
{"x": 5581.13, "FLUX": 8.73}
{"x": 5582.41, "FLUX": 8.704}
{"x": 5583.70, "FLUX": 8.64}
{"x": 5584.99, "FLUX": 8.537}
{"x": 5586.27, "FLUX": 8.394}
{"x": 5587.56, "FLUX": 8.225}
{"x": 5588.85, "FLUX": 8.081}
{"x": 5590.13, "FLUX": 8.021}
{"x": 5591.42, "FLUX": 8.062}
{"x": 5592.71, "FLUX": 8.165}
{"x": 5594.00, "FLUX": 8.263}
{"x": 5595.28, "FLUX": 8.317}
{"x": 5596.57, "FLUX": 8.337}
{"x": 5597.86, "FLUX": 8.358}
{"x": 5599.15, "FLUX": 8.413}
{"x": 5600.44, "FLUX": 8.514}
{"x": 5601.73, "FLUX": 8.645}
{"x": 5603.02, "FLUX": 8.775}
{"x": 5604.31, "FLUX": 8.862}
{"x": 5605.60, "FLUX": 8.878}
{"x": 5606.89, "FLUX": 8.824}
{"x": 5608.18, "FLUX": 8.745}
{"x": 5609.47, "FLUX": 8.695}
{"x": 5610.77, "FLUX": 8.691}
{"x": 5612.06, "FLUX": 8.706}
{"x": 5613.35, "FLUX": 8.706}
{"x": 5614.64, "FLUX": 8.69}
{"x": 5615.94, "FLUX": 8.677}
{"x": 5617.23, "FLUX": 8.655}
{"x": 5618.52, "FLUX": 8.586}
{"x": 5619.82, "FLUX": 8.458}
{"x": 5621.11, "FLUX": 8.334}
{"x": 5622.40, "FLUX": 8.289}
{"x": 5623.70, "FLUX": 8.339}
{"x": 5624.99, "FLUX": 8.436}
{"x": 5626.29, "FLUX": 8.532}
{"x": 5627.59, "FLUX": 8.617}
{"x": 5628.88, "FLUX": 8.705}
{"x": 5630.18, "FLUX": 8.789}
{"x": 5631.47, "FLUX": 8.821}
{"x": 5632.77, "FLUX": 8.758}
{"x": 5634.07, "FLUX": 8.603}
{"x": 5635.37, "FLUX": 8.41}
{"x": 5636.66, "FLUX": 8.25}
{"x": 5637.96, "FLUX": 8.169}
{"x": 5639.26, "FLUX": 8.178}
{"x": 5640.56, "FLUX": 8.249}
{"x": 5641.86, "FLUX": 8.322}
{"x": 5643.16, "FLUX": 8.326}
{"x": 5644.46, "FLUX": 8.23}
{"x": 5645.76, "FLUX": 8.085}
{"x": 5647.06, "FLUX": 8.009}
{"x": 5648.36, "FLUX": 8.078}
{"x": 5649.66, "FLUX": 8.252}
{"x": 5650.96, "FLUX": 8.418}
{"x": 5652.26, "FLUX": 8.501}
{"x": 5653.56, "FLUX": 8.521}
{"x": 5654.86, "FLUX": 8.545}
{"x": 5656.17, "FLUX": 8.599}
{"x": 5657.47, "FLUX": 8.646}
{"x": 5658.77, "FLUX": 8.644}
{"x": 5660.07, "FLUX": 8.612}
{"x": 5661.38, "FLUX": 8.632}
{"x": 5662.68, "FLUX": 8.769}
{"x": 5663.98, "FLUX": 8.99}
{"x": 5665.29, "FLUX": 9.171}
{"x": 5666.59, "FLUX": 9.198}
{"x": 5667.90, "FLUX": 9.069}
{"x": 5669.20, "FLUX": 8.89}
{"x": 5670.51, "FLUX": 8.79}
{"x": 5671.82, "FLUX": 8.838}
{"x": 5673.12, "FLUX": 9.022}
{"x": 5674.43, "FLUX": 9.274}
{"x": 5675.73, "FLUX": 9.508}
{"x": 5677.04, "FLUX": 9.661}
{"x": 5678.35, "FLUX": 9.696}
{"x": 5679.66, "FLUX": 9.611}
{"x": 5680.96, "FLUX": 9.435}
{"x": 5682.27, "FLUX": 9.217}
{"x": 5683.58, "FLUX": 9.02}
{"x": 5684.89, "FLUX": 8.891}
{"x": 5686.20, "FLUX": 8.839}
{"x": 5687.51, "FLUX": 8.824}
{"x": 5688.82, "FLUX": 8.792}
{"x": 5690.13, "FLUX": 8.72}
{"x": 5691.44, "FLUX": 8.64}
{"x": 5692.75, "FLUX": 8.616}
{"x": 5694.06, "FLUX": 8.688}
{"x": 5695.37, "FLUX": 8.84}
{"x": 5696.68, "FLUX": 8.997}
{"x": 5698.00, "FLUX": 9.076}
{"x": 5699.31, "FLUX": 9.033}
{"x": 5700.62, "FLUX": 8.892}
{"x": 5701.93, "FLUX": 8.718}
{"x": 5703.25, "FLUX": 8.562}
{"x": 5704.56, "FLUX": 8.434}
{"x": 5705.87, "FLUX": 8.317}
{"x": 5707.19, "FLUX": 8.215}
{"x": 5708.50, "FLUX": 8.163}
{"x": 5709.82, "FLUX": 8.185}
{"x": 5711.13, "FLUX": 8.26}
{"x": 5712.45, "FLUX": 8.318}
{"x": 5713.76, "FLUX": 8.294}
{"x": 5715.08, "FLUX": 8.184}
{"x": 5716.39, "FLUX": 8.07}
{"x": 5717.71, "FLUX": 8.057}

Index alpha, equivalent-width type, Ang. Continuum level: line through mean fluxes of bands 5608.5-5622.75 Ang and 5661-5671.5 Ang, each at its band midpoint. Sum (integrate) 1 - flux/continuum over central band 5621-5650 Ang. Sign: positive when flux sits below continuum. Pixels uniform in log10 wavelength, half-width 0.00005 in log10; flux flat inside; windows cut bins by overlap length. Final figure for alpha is 1.2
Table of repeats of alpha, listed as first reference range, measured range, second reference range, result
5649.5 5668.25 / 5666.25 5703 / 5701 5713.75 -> -2.1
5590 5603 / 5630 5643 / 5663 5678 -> 0.5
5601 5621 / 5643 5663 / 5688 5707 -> 0.7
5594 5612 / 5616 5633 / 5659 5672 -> 0.3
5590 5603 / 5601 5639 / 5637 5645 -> -1.5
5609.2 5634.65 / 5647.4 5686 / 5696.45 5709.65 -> -1.4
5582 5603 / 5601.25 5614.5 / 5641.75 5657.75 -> -0.6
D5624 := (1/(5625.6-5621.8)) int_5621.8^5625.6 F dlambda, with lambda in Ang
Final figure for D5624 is 8.35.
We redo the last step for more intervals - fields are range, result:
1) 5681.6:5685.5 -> 9.04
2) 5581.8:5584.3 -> 8.66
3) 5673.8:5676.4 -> 9.41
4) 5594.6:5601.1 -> 8.39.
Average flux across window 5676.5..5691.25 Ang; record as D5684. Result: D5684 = 9.13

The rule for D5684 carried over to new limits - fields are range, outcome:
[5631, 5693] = 8.74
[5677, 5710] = 8.84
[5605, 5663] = 8.51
